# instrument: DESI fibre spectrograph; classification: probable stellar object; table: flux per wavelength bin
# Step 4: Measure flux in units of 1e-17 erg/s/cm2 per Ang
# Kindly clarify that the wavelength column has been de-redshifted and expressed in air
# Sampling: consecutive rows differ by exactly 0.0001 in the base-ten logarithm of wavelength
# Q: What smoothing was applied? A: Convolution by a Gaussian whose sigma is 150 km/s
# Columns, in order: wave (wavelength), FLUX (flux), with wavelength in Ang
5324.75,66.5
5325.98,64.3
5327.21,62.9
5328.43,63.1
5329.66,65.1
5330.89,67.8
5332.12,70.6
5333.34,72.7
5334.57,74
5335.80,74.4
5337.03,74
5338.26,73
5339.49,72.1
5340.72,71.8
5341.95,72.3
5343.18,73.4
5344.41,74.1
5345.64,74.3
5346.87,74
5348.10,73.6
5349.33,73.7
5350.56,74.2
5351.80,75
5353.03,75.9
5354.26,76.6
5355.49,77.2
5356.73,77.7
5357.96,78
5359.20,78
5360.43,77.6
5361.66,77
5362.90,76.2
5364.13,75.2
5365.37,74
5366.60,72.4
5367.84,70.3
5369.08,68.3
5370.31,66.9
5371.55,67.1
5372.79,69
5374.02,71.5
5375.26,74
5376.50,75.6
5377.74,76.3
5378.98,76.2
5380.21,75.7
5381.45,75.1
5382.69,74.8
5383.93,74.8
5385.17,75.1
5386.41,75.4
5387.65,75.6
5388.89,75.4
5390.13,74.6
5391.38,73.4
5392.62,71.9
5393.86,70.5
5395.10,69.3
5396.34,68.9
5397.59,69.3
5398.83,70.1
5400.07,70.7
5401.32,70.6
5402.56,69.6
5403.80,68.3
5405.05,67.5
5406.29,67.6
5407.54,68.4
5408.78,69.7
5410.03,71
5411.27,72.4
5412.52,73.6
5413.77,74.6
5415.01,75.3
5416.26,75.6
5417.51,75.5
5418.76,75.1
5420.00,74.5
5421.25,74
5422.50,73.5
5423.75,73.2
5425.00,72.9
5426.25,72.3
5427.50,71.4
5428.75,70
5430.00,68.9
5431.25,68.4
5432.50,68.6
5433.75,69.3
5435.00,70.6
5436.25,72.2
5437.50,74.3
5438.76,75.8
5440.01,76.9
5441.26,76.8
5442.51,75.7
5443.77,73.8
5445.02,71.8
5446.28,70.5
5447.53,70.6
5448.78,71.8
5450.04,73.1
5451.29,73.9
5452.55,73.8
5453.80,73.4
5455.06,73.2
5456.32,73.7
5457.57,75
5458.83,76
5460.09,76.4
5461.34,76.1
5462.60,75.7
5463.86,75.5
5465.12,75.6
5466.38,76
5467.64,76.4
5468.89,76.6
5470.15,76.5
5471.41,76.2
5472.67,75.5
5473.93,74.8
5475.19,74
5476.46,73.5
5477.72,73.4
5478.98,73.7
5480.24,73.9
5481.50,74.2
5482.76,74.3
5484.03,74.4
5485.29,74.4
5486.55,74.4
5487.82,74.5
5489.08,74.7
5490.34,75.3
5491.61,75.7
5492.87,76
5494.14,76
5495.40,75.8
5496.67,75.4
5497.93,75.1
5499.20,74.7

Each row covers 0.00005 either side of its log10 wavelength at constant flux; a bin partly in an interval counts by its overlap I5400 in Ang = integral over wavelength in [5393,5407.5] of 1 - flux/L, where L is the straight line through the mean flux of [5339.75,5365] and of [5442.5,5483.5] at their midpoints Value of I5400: 1.1 Ang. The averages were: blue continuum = 75.2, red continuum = 74.4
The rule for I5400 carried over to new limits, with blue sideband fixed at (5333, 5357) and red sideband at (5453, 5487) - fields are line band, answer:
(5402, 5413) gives 0.71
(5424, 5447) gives 0.76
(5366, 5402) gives 0.98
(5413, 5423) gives -0.02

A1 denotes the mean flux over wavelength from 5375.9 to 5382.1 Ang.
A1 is 75.8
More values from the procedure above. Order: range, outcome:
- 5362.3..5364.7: 75.9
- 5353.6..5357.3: 77.1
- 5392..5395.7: 70.7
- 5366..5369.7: 70.3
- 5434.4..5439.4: 73.2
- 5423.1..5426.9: 72.7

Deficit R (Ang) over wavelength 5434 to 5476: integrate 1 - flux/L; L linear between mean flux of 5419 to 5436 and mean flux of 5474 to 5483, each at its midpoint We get -1.0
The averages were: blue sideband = 71.5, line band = 74.4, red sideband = 73.9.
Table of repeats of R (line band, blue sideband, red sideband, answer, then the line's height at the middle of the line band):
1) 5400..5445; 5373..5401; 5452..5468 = 1.2 Ang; 74.2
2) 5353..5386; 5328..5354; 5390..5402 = -1.3 Ang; 71.6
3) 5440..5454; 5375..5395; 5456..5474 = 0.4 Ang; 75.5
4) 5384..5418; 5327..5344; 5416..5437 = -0.1 Ang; 71.7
